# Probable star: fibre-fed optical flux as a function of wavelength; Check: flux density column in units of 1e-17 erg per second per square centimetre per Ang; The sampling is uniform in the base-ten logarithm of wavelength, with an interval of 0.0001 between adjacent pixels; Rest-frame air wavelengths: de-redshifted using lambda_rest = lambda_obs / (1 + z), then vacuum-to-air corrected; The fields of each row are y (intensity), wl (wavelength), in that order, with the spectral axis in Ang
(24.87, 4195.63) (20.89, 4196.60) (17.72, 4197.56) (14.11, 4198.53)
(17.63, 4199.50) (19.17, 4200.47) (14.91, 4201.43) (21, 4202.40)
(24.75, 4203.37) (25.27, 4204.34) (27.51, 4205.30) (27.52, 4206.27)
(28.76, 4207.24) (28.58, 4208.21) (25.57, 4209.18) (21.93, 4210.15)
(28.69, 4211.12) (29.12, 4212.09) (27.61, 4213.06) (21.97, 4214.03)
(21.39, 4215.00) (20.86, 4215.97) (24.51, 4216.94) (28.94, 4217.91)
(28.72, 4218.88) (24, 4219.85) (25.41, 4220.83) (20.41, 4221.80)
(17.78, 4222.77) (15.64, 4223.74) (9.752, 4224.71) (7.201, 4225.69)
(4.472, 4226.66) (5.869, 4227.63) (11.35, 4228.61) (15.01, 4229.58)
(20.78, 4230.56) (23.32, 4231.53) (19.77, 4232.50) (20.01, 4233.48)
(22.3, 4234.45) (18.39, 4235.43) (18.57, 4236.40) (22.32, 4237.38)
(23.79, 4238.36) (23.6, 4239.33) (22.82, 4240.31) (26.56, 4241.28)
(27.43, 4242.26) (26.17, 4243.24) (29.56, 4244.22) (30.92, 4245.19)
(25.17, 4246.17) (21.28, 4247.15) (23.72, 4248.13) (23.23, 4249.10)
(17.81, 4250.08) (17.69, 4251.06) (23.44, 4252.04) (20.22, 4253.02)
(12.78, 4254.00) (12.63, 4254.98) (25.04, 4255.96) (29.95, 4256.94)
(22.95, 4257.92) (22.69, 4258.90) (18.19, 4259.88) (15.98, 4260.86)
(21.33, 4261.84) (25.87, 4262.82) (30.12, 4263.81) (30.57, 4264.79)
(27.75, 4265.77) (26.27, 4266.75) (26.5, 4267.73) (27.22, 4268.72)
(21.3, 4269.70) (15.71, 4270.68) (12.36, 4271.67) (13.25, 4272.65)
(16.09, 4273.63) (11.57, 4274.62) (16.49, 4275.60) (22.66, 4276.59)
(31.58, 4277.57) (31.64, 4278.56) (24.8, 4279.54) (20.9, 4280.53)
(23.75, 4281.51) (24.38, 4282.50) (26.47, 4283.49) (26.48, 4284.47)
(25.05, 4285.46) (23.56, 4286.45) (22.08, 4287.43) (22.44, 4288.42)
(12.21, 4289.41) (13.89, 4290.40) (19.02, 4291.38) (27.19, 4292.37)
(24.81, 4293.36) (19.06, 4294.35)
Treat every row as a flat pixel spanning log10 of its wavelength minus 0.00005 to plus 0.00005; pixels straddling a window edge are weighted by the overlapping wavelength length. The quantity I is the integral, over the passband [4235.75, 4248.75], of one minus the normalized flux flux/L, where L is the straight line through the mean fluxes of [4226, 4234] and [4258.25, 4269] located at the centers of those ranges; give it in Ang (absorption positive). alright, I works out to -4.33 Ang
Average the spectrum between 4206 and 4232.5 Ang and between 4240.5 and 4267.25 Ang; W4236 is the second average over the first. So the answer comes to 1.1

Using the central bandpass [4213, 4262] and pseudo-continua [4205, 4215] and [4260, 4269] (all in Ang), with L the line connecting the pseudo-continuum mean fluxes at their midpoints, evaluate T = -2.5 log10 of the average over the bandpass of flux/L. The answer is 0.24 mag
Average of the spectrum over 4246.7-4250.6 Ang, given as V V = 21.5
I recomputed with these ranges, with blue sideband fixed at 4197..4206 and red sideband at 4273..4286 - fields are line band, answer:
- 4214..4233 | 2.6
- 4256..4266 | -0.9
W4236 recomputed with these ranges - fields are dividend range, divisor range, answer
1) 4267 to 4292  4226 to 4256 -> 1.05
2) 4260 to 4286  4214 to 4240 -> 1.20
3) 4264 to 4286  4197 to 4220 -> 0.97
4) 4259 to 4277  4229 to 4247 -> 0.92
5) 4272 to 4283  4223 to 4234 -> 1.52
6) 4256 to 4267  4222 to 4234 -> 1.71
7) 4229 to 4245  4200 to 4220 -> 0.91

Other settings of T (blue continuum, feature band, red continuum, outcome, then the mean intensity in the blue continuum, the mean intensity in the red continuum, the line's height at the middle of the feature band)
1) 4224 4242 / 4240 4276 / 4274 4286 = -0.07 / 17.7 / 23.7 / 20.9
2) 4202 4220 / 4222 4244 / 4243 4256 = 0.25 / 25.7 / 21.9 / 23.5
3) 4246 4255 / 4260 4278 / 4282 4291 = -0.04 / 20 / 21.8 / 20.9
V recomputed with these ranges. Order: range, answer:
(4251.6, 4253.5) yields 21.8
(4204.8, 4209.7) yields 27.6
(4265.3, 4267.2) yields 27.1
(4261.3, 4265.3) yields 26.8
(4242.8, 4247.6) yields 26.7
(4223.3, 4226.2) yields 10.7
